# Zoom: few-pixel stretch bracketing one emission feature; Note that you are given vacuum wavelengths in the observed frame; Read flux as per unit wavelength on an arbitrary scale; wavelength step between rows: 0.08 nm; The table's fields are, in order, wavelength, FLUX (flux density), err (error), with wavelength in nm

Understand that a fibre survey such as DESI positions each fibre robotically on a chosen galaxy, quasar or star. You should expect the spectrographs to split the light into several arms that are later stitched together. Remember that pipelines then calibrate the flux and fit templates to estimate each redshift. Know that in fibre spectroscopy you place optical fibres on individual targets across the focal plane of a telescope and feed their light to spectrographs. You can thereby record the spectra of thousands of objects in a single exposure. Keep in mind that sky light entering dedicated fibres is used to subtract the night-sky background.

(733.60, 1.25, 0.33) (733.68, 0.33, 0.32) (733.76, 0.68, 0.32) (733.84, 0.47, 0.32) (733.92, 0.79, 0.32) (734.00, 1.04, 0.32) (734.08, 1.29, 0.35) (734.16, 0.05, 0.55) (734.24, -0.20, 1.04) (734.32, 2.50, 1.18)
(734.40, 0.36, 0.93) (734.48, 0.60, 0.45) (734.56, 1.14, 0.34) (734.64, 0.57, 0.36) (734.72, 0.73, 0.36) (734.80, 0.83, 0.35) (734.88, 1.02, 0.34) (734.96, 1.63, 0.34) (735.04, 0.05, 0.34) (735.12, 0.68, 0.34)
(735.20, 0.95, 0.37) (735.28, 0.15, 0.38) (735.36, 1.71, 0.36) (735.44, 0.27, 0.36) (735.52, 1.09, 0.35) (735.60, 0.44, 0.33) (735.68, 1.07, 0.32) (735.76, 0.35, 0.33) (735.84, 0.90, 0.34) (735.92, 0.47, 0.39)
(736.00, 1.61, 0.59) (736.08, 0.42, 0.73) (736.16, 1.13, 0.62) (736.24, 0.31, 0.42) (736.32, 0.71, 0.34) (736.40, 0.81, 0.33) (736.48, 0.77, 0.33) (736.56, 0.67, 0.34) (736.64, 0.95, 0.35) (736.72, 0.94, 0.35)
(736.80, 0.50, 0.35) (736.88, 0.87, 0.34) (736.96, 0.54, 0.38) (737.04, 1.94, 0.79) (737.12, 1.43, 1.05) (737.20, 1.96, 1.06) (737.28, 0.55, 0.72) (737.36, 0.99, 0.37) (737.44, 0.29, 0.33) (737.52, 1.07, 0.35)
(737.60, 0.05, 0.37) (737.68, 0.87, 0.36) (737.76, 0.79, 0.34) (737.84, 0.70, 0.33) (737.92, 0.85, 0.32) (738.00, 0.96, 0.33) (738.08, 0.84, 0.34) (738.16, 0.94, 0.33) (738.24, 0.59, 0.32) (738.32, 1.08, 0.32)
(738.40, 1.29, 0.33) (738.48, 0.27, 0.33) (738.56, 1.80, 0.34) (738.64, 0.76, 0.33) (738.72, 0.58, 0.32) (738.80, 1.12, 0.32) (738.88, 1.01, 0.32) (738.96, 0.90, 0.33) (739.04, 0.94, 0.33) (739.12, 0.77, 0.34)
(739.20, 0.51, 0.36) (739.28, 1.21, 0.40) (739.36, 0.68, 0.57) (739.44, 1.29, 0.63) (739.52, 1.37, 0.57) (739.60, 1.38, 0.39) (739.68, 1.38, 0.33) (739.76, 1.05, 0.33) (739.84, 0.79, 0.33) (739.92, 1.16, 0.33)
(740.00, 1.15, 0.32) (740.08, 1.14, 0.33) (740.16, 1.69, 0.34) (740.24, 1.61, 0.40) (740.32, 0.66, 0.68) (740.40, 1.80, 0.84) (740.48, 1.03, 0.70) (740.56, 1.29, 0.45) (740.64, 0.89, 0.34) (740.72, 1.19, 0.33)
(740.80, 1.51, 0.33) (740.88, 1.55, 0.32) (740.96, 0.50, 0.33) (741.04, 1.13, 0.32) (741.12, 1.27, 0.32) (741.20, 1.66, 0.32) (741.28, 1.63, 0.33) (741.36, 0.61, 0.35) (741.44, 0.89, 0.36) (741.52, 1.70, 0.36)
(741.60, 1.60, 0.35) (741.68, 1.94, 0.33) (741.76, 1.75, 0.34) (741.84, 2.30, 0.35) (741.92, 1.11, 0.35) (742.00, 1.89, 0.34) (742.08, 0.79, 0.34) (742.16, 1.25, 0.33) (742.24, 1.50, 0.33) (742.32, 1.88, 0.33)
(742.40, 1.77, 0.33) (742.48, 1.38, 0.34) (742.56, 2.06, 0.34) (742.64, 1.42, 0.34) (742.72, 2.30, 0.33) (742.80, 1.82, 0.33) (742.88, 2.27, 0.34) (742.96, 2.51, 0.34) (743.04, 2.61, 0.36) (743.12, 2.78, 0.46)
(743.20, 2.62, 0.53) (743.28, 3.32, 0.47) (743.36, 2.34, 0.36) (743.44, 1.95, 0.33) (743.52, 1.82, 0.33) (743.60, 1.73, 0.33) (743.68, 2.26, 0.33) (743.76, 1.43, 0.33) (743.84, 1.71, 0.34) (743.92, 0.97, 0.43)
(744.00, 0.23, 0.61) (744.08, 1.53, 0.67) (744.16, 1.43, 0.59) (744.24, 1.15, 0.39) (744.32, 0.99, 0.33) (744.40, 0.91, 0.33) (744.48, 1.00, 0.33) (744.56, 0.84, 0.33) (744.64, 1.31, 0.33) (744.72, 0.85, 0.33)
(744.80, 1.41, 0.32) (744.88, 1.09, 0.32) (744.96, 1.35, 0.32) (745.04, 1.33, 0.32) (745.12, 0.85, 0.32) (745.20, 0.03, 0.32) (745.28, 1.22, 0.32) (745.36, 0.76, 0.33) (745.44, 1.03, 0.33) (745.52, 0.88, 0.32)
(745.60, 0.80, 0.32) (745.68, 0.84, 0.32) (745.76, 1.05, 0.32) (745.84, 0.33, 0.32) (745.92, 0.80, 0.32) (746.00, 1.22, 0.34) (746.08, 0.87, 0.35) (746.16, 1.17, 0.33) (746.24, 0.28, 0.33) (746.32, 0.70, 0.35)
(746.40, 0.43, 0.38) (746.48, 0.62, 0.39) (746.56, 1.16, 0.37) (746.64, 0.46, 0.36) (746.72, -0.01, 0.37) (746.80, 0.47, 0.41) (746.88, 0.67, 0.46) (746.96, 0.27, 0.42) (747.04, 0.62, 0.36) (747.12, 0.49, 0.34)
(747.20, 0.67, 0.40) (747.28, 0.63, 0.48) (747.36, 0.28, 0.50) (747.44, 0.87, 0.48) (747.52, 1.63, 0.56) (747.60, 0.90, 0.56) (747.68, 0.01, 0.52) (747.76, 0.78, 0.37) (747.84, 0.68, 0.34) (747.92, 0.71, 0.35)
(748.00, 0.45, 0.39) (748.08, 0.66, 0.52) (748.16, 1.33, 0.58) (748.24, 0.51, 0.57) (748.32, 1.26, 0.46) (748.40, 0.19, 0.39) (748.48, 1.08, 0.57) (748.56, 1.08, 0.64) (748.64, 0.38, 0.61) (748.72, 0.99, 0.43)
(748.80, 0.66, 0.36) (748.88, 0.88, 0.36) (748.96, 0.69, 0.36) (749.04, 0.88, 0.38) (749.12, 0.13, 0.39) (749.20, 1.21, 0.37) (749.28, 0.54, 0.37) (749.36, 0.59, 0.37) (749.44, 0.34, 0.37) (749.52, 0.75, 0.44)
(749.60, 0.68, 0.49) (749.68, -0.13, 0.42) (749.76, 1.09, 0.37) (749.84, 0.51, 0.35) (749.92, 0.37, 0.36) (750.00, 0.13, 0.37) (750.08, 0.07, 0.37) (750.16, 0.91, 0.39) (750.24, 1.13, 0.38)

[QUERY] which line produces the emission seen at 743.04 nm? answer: C III]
